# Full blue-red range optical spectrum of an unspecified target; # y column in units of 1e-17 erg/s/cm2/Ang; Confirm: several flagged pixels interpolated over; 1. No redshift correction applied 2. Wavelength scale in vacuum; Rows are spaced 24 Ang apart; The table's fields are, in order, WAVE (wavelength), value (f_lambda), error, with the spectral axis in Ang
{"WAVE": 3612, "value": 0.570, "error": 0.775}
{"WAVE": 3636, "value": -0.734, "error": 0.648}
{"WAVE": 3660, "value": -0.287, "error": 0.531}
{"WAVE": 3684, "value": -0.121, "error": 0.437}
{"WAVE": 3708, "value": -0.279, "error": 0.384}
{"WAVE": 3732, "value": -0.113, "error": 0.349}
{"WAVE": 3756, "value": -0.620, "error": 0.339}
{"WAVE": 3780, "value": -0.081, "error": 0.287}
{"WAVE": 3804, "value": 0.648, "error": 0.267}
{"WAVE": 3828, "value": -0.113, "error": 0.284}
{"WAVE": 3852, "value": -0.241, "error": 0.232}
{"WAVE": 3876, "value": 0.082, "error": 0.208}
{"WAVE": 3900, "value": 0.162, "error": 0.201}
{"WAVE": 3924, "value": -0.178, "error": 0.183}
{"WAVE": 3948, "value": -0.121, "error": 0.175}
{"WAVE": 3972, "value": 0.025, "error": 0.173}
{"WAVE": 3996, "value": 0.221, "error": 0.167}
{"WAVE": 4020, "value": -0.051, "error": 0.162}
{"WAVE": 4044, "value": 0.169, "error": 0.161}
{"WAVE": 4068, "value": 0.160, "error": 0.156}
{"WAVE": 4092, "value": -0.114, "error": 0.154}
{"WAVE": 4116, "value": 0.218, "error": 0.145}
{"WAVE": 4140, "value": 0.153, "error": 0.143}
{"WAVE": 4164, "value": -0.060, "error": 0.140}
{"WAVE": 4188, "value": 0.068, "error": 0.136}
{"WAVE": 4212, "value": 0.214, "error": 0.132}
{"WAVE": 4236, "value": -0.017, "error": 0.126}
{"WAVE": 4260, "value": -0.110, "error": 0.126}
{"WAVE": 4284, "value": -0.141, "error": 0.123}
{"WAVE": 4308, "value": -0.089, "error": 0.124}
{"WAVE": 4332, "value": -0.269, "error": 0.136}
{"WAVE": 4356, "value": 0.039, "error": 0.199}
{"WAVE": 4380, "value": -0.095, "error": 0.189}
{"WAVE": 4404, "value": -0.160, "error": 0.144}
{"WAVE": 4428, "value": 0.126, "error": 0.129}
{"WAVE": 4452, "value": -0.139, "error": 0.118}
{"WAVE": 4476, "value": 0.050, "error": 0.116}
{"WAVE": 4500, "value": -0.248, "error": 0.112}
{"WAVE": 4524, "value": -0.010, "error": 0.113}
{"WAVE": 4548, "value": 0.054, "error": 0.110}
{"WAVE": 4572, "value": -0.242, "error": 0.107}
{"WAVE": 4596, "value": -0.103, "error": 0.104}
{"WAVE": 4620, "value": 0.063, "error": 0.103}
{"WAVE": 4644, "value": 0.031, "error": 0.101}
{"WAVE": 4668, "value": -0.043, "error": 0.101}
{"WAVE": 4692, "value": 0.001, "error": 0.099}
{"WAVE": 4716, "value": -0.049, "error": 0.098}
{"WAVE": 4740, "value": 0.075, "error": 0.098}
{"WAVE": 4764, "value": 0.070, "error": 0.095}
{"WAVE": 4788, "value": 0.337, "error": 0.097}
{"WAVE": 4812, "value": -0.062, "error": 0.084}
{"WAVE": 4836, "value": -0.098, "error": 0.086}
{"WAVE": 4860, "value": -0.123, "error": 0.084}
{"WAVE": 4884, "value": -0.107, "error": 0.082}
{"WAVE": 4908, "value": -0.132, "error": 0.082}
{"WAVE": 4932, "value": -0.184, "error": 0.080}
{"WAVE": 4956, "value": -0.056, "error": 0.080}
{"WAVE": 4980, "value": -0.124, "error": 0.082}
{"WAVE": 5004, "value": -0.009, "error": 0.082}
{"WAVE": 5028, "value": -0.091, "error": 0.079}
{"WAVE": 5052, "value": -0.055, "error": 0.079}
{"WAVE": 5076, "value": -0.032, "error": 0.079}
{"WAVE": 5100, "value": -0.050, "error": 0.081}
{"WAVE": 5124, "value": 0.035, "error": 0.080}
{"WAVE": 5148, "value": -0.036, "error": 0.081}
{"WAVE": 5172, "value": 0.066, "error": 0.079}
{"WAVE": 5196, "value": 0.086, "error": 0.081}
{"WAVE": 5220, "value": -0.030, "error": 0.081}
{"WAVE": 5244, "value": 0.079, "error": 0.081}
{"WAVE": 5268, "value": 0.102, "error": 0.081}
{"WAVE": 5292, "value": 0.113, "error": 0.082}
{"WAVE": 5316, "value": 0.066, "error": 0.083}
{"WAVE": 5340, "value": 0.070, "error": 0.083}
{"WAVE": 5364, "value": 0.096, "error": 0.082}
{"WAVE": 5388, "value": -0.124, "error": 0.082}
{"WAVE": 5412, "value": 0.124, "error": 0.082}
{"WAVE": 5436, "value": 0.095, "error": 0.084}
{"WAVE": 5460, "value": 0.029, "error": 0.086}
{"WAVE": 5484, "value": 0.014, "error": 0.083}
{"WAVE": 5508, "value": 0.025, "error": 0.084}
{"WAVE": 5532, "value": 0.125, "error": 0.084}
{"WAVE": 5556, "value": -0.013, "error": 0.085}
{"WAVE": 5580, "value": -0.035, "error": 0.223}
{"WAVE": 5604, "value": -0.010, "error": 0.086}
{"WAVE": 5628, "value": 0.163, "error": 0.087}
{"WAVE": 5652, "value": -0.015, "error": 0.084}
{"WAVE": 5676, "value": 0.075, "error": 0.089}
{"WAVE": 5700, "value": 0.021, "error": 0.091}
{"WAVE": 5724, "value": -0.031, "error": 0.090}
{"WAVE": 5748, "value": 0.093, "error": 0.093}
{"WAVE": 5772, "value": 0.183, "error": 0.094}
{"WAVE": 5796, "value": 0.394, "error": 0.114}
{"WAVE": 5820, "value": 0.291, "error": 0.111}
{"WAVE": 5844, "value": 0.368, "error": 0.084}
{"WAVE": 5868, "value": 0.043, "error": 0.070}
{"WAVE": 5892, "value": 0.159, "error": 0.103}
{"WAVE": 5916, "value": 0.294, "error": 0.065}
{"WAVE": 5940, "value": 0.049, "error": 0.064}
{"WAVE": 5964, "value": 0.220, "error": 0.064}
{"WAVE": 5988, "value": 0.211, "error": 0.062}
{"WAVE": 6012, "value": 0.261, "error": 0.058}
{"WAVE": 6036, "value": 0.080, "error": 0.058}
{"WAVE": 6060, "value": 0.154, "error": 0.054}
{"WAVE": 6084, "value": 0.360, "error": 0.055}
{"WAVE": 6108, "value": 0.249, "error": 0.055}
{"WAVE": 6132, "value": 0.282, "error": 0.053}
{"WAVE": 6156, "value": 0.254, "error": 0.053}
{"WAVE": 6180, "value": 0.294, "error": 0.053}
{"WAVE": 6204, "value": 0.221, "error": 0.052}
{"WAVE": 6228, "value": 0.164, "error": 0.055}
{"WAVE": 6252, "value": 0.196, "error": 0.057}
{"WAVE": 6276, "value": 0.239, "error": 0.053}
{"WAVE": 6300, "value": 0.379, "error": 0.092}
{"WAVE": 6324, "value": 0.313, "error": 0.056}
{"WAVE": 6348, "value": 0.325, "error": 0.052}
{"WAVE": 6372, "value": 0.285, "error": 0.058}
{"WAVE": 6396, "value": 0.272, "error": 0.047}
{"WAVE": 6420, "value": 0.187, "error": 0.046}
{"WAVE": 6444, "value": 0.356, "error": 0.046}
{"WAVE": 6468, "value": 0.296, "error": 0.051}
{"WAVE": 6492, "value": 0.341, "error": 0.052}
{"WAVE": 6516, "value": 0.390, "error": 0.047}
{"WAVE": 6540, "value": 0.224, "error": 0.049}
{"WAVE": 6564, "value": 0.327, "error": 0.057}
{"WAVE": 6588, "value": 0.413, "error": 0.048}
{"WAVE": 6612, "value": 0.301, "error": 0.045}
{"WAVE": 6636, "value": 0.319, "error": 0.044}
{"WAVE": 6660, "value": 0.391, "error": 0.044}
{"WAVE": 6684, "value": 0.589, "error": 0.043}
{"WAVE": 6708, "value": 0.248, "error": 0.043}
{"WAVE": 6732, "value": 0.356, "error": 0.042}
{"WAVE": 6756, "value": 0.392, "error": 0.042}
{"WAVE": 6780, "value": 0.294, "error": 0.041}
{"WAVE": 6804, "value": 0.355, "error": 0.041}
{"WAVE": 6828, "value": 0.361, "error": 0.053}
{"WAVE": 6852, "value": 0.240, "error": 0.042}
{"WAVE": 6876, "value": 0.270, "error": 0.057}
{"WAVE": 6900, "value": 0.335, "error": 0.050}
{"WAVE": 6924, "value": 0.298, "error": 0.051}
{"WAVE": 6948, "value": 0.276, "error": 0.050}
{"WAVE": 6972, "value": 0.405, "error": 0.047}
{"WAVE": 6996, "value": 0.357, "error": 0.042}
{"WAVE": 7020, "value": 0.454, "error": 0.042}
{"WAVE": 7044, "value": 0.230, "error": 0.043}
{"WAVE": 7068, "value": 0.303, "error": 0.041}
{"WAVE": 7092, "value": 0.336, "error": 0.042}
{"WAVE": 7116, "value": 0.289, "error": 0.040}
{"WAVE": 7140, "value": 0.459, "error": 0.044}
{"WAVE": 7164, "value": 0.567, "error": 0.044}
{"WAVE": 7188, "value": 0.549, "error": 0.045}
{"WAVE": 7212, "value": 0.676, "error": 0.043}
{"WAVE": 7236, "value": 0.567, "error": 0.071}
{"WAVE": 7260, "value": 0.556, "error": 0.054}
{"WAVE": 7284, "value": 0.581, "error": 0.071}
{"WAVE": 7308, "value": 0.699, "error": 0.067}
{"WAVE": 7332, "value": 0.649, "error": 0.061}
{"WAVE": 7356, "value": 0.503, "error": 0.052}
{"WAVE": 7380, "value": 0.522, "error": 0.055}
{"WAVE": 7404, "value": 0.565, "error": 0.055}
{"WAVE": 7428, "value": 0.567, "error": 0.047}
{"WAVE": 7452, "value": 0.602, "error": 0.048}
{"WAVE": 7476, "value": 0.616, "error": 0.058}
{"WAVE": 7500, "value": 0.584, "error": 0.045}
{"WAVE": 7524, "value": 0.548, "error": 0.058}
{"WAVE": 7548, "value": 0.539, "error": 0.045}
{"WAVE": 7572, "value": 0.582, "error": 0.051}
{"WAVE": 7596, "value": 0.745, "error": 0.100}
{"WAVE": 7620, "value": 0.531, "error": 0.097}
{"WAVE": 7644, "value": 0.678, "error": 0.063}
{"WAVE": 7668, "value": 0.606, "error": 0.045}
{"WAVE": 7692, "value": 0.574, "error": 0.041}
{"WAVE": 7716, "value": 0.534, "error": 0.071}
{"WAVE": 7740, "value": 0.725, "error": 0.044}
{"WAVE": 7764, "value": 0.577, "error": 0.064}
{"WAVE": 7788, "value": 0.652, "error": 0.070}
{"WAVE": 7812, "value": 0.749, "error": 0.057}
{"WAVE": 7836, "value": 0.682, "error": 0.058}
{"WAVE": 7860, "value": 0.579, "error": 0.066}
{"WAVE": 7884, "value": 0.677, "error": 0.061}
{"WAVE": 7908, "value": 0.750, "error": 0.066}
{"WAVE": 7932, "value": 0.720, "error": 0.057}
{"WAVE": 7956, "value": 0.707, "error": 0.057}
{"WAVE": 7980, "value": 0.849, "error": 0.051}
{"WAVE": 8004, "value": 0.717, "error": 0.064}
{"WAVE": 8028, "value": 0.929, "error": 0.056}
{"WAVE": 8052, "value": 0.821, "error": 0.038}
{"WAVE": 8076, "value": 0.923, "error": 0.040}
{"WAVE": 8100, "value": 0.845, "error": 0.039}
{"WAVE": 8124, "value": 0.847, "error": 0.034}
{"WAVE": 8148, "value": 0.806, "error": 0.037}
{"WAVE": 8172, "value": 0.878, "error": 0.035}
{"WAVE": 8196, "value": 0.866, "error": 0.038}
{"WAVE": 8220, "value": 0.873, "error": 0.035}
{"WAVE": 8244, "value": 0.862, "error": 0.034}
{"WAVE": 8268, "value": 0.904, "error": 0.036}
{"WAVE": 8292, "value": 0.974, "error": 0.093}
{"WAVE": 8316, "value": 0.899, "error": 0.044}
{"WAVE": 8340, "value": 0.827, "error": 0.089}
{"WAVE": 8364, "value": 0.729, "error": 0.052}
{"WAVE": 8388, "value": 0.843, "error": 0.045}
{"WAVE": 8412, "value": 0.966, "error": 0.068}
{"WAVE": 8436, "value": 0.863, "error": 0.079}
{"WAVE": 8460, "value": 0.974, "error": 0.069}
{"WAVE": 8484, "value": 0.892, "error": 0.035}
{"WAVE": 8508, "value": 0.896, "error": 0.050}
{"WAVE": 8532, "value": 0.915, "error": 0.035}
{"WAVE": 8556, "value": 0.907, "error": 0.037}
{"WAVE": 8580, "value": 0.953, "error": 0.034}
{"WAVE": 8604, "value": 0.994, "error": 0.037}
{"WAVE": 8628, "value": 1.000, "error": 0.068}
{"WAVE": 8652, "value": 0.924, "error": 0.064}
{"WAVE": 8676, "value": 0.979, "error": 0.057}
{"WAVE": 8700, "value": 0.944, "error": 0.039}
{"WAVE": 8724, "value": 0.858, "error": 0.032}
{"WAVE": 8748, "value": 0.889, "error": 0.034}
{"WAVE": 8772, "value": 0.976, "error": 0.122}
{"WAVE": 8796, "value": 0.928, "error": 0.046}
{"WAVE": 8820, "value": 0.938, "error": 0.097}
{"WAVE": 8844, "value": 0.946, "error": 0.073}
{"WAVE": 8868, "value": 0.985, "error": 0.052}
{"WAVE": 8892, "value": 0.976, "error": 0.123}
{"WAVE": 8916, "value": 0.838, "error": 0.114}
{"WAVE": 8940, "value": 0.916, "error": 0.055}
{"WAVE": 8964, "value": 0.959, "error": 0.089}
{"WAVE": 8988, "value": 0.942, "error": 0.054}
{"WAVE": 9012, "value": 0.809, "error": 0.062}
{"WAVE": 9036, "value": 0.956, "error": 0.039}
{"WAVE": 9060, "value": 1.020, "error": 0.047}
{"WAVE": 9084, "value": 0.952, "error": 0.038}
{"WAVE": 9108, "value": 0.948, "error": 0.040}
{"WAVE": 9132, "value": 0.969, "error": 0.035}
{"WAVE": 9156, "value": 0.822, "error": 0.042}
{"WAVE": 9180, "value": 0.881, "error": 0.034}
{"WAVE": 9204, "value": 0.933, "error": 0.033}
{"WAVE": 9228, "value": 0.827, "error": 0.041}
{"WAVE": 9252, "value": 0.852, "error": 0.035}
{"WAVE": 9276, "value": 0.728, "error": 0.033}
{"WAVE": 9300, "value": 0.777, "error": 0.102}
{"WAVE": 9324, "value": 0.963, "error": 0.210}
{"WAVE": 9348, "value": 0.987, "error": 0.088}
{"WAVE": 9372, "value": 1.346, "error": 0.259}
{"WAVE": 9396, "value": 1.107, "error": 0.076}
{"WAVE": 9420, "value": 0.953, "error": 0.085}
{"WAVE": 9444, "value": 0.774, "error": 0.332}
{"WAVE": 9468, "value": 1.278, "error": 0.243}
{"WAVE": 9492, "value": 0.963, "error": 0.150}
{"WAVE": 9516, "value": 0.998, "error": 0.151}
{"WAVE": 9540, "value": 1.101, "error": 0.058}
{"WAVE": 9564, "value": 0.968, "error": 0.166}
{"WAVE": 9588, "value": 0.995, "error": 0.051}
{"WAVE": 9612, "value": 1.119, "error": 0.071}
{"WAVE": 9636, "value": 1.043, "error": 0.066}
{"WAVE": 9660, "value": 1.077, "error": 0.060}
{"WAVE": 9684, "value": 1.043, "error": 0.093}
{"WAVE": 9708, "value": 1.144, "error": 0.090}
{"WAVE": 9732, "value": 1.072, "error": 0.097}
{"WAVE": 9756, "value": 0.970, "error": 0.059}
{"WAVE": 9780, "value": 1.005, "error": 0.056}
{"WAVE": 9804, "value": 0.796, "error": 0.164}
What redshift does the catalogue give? 0.79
